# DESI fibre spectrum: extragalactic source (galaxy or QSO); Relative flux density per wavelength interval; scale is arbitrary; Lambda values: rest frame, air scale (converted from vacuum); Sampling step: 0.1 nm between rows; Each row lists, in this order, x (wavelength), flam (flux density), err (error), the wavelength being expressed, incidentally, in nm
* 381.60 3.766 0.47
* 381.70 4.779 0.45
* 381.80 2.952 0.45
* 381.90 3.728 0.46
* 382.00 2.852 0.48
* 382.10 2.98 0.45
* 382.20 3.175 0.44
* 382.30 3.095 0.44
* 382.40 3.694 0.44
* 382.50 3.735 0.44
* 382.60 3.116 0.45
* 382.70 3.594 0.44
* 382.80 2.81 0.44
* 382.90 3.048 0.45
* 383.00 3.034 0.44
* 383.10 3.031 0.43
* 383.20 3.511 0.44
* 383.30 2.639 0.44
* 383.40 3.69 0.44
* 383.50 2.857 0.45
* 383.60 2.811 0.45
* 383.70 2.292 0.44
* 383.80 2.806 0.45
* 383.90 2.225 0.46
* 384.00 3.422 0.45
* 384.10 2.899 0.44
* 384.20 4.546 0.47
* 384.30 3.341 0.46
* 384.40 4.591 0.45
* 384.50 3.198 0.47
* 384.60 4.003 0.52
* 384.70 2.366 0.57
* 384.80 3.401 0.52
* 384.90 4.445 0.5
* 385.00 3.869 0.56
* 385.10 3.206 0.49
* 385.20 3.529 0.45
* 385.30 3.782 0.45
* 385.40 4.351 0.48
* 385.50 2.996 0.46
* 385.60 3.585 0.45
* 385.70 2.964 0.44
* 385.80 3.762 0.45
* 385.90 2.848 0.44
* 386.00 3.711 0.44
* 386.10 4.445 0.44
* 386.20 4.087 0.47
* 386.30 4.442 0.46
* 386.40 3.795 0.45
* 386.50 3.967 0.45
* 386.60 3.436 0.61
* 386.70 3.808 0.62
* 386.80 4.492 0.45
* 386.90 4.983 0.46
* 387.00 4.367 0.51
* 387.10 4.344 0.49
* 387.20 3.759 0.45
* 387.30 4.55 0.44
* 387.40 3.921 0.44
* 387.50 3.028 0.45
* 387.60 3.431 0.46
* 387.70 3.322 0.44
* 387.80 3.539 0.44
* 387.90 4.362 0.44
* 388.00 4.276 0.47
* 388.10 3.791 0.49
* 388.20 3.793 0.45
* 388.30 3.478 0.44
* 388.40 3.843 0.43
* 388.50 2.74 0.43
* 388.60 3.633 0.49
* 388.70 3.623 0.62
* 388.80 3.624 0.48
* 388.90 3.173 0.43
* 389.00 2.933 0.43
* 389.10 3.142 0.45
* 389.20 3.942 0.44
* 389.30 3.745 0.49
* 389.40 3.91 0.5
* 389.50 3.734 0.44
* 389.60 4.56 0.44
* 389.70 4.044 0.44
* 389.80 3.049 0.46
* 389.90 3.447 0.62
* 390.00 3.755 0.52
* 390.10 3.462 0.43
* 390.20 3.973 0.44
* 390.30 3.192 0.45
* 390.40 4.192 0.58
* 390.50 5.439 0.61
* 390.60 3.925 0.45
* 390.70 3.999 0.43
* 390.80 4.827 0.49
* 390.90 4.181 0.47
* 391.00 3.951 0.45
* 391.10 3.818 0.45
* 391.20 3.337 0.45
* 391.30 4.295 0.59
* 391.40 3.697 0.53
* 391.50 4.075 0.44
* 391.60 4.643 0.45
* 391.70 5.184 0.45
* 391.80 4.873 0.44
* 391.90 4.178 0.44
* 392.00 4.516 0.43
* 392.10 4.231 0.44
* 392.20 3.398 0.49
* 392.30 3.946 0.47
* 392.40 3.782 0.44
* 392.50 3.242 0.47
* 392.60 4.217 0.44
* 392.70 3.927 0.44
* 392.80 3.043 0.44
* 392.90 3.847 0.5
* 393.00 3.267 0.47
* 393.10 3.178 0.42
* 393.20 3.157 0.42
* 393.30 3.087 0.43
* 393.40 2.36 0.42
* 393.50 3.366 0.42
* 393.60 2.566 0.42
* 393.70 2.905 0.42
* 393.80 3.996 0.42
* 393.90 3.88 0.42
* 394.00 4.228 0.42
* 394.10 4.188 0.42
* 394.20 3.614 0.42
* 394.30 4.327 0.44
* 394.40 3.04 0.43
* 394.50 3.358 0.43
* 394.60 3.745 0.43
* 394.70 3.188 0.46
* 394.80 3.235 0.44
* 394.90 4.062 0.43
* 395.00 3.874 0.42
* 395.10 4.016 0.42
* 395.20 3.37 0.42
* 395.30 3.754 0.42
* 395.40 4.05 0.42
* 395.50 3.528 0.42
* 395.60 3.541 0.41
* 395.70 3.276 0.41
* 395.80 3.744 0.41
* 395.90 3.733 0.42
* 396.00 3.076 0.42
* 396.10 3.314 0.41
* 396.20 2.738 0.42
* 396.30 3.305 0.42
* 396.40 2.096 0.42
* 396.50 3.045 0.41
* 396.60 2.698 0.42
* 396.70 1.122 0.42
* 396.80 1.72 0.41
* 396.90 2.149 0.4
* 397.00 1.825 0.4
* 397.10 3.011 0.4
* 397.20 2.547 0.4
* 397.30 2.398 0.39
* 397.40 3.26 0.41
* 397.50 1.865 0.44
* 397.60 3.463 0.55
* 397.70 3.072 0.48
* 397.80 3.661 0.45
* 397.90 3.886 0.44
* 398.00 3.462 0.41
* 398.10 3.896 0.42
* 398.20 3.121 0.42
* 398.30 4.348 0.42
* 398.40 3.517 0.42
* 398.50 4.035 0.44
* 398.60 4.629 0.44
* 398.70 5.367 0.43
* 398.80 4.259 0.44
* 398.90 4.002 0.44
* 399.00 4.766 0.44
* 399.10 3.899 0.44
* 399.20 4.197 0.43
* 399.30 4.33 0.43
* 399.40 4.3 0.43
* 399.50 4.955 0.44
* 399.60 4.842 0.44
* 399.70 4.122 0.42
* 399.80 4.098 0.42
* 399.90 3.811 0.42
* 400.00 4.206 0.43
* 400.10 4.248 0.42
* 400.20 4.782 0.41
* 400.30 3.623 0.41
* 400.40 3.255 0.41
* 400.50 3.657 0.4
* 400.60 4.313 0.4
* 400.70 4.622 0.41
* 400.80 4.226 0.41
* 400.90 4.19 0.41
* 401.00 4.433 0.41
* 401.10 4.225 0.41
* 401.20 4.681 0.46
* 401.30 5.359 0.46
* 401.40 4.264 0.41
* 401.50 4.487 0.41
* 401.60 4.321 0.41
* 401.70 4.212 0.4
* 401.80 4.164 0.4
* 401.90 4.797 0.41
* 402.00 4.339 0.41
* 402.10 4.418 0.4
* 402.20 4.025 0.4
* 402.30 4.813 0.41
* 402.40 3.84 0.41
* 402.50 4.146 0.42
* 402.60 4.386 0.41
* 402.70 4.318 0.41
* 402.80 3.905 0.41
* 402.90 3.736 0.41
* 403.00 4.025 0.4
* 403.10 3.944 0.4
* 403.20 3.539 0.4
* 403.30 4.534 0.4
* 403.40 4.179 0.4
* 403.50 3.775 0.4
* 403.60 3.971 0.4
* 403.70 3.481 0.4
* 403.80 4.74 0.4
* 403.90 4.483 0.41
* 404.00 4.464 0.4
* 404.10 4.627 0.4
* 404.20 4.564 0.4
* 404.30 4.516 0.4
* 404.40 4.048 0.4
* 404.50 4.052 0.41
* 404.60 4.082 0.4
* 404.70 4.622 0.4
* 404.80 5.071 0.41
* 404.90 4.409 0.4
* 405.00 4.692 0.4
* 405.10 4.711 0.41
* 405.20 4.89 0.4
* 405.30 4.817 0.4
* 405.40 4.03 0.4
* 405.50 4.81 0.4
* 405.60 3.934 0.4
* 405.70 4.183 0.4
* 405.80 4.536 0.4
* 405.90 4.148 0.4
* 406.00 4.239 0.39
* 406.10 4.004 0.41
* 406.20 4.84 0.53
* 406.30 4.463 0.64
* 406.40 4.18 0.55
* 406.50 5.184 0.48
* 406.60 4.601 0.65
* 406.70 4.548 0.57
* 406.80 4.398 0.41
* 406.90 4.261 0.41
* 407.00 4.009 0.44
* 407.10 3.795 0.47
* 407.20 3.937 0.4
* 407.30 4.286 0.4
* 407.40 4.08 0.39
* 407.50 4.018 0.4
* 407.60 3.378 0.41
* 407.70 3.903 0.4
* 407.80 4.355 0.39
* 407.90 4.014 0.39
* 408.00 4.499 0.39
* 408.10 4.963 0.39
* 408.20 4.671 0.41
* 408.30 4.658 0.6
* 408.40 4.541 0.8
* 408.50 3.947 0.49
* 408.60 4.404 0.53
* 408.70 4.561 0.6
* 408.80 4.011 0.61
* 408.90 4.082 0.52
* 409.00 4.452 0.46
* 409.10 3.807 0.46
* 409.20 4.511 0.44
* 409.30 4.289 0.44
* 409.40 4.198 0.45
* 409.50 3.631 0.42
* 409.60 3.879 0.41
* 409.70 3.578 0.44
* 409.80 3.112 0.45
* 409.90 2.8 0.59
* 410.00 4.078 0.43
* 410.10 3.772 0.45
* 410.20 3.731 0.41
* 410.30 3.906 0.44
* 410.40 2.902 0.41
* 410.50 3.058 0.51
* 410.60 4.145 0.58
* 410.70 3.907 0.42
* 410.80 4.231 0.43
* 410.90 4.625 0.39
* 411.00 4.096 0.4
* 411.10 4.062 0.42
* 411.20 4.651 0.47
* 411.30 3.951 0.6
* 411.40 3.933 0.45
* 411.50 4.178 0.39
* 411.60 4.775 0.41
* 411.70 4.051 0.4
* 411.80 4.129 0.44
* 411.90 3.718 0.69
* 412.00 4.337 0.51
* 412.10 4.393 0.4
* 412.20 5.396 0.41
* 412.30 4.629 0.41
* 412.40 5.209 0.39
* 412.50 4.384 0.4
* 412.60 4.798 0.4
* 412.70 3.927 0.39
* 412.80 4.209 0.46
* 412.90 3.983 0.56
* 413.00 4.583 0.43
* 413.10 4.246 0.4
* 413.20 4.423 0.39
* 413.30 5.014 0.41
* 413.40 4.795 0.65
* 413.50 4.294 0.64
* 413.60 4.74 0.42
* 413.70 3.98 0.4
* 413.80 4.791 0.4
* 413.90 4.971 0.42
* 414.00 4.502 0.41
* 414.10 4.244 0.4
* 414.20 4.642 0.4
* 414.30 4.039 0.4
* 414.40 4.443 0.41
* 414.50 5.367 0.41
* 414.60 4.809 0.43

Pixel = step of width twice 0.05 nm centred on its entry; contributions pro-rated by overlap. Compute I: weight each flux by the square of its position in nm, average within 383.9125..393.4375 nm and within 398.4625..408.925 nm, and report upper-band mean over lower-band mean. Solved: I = 1.2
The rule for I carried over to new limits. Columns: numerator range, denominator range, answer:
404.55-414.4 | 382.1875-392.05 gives 1.29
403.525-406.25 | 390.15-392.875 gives 1.16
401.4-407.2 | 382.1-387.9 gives 1.34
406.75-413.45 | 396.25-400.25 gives 1.24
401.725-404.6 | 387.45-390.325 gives 1.25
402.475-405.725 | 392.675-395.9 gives 1.28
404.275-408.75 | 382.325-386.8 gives 1.41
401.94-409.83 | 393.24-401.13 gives 1.24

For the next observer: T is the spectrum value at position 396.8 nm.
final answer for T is 1.72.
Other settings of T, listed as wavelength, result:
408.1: 4.963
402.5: 4.146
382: 2.852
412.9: 3.983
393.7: 2.905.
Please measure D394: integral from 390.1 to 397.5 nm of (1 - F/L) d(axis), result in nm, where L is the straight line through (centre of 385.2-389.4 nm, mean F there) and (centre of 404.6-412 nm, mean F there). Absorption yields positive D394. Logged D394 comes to 0.69 nm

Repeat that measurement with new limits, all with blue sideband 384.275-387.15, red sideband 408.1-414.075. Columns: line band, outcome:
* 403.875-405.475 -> -0.154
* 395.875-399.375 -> 0.602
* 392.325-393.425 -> 0.143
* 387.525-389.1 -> 0.121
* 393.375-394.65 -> 0.133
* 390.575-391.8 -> -0.095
